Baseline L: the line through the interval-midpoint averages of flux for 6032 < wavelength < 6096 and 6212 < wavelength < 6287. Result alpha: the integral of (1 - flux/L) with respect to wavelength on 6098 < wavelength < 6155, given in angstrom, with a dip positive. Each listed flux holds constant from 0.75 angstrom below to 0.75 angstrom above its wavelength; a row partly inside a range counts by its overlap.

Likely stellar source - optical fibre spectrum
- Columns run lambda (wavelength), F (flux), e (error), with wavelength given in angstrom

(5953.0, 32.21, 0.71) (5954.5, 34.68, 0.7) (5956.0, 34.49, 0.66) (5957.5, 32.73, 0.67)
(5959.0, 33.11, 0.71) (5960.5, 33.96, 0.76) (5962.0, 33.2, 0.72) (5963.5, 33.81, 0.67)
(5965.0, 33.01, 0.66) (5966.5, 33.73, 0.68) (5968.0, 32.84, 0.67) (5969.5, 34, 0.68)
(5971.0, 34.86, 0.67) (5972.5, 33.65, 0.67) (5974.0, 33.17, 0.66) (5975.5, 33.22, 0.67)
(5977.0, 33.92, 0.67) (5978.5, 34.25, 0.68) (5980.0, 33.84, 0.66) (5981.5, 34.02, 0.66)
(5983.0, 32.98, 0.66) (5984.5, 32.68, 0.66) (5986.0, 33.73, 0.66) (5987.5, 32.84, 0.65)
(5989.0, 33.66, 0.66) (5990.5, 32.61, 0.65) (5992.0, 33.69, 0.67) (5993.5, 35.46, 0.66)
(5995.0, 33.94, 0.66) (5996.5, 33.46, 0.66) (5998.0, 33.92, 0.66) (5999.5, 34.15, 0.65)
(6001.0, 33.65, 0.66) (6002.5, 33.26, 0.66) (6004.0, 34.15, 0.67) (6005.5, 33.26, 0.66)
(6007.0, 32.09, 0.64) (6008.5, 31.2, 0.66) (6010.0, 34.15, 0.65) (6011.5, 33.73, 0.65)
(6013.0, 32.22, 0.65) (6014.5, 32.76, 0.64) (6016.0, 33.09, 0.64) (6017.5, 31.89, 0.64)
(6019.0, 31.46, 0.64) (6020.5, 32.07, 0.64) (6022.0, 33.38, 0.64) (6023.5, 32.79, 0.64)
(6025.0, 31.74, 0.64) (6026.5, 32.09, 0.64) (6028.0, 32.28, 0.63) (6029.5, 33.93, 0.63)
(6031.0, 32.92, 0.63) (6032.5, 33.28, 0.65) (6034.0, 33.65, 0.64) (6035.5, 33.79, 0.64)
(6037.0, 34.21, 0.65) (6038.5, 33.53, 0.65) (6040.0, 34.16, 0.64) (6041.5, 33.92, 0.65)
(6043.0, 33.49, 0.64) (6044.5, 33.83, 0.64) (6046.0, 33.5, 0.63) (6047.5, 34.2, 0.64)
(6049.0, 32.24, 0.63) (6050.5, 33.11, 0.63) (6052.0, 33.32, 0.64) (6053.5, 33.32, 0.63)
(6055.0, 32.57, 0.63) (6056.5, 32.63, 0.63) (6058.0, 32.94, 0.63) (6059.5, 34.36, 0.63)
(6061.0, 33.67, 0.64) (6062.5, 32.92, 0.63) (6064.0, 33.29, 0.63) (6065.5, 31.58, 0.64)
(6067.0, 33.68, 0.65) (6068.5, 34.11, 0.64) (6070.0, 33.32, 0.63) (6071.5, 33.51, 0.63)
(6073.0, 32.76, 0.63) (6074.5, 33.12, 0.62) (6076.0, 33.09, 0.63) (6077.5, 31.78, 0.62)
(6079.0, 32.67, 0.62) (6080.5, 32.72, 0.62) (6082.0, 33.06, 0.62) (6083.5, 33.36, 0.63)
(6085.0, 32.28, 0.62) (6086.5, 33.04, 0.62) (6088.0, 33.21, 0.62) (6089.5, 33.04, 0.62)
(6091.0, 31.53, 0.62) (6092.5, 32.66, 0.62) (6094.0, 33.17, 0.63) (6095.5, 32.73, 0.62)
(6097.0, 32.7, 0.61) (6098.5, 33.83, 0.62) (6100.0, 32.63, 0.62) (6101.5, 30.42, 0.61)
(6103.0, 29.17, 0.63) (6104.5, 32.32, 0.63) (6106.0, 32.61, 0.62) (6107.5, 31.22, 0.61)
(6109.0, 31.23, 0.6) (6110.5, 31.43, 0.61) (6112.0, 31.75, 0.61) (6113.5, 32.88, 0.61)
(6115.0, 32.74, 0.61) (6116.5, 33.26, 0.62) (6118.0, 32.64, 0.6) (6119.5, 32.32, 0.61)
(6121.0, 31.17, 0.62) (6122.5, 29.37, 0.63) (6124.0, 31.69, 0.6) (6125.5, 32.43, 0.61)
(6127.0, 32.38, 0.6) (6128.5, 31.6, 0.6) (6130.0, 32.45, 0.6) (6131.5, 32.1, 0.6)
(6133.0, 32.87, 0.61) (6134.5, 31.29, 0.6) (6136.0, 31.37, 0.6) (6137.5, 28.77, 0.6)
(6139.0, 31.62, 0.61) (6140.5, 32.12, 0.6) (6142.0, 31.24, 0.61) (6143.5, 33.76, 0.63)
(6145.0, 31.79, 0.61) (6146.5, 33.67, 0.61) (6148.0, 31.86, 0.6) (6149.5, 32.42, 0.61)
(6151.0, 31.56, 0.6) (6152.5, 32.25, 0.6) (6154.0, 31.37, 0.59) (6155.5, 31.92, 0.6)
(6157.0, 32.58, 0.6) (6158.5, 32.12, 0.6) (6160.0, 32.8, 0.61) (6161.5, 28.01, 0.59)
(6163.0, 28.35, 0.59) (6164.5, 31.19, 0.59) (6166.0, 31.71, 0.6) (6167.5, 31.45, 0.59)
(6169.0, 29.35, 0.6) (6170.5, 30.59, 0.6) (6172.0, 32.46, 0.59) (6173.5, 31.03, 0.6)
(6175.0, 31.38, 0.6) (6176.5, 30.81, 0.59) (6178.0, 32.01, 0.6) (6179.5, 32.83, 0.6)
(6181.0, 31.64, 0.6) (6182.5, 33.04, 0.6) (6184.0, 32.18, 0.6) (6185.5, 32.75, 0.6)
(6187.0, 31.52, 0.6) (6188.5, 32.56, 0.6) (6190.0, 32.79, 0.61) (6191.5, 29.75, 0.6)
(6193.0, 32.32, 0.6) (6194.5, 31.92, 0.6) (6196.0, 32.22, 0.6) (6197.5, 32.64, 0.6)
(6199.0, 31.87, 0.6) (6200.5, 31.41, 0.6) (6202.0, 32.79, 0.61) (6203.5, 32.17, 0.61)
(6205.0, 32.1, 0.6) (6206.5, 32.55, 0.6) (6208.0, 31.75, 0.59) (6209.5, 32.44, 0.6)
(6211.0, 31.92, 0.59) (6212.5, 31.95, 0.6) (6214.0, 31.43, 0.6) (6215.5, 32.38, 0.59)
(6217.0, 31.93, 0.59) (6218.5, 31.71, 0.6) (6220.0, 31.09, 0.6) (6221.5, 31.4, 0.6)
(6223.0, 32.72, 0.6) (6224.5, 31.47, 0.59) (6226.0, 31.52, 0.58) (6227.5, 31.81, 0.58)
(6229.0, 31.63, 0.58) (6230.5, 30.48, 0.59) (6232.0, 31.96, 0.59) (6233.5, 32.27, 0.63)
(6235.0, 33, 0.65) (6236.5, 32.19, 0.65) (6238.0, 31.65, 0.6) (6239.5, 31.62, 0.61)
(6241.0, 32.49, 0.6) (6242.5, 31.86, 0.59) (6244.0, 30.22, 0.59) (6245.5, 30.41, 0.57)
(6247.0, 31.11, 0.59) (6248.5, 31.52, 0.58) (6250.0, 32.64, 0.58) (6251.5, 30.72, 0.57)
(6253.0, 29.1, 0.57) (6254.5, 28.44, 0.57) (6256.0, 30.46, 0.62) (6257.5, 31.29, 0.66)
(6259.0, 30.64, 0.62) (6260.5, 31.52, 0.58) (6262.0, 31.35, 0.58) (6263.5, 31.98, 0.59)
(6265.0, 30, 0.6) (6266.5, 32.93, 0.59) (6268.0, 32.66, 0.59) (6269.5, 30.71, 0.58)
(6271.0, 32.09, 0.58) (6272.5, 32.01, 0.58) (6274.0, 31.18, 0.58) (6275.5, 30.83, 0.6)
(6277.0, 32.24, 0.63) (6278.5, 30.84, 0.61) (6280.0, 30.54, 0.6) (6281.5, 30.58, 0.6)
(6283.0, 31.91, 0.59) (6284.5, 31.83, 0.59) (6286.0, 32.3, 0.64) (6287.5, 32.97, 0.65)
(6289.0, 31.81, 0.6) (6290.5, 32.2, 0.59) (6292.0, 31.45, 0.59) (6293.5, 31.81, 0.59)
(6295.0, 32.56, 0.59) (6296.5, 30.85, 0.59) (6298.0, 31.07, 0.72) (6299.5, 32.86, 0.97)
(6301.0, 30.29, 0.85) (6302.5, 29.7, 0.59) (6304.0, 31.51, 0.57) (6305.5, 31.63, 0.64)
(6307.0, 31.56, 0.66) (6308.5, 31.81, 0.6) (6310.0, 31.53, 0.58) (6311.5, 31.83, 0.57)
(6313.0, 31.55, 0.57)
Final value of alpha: 1.3 angstrom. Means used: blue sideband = 33.2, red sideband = 31.5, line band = 31.9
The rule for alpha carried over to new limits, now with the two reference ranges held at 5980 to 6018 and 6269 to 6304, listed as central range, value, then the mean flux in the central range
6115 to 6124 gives 0.20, 31.8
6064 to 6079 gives -0.06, 33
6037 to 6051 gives -0.24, 33.6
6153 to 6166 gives 0.49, 31.1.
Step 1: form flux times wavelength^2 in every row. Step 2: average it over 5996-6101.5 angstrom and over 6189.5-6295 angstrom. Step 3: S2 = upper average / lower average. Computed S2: 1.0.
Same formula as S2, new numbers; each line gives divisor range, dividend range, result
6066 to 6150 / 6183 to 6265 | 1.02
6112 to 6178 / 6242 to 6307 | 1.03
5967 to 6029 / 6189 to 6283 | 1.03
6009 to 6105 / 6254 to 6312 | 1.03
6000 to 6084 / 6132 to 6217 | 1.00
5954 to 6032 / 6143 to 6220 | 1.02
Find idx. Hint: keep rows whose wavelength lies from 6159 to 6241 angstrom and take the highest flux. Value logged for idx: 33.04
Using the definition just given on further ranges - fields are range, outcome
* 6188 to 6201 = 32.79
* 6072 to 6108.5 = 33.83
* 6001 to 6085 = 34.36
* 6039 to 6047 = 34.16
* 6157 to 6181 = 32.83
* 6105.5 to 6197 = 33.76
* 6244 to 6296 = 32.97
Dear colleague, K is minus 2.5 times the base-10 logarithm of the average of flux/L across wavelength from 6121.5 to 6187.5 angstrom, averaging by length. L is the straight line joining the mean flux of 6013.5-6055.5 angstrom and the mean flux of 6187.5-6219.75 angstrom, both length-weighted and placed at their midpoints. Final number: 0.02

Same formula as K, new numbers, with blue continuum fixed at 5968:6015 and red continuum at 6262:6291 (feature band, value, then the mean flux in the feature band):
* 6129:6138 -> 0.03 mag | 31.6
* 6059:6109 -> 0.01 mag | 32.7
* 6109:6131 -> 0.02 mag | 32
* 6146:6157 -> 0.01 mag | 32.1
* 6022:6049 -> 0.00 mag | 33.3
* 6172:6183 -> 0.02 mag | 31.8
